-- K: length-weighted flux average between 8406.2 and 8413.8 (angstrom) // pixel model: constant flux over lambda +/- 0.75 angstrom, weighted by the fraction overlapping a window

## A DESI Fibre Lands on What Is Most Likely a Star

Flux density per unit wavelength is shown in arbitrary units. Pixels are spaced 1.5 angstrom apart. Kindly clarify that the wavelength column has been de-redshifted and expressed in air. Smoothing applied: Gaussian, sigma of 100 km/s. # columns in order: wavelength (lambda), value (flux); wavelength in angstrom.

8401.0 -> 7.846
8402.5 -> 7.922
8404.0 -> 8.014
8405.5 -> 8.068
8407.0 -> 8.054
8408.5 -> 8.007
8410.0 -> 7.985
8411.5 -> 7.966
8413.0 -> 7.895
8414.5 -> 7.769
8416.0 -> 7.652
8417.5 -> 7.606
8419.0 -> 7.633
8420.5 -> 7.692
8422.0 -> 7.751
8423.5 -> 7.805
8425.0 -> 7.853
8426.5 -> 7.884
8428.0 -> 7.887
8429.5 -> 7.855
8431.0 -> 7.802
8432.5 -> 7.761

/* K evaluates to 7.98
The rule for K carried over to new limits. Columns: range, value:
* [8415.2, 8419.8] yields 7.63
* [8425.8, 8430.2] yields 7.88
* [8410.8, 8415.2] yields 7.88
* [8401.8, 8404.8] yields 7.97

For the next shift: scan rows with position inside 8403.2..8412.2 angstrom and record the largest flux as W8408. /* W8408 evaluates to 8.068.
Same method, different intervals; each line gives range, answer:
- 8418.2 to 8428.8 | 7.887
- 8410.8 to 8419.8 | 7.966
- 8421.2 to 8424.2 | 7.805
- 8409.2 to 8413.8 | 7.985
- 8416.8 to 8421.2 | 7.692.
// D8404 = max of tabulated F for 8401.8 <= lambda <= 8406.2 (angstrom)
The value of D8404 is 8.068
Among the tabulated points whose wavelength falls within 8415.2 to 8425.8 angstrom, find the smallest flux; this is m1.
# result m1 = 7.606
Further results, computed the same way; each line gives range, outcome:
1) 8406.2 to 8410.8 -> 7.985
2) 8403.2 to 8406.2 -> 8.014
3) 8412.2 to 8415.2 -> 7.769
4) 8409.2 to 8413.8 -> 7.895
